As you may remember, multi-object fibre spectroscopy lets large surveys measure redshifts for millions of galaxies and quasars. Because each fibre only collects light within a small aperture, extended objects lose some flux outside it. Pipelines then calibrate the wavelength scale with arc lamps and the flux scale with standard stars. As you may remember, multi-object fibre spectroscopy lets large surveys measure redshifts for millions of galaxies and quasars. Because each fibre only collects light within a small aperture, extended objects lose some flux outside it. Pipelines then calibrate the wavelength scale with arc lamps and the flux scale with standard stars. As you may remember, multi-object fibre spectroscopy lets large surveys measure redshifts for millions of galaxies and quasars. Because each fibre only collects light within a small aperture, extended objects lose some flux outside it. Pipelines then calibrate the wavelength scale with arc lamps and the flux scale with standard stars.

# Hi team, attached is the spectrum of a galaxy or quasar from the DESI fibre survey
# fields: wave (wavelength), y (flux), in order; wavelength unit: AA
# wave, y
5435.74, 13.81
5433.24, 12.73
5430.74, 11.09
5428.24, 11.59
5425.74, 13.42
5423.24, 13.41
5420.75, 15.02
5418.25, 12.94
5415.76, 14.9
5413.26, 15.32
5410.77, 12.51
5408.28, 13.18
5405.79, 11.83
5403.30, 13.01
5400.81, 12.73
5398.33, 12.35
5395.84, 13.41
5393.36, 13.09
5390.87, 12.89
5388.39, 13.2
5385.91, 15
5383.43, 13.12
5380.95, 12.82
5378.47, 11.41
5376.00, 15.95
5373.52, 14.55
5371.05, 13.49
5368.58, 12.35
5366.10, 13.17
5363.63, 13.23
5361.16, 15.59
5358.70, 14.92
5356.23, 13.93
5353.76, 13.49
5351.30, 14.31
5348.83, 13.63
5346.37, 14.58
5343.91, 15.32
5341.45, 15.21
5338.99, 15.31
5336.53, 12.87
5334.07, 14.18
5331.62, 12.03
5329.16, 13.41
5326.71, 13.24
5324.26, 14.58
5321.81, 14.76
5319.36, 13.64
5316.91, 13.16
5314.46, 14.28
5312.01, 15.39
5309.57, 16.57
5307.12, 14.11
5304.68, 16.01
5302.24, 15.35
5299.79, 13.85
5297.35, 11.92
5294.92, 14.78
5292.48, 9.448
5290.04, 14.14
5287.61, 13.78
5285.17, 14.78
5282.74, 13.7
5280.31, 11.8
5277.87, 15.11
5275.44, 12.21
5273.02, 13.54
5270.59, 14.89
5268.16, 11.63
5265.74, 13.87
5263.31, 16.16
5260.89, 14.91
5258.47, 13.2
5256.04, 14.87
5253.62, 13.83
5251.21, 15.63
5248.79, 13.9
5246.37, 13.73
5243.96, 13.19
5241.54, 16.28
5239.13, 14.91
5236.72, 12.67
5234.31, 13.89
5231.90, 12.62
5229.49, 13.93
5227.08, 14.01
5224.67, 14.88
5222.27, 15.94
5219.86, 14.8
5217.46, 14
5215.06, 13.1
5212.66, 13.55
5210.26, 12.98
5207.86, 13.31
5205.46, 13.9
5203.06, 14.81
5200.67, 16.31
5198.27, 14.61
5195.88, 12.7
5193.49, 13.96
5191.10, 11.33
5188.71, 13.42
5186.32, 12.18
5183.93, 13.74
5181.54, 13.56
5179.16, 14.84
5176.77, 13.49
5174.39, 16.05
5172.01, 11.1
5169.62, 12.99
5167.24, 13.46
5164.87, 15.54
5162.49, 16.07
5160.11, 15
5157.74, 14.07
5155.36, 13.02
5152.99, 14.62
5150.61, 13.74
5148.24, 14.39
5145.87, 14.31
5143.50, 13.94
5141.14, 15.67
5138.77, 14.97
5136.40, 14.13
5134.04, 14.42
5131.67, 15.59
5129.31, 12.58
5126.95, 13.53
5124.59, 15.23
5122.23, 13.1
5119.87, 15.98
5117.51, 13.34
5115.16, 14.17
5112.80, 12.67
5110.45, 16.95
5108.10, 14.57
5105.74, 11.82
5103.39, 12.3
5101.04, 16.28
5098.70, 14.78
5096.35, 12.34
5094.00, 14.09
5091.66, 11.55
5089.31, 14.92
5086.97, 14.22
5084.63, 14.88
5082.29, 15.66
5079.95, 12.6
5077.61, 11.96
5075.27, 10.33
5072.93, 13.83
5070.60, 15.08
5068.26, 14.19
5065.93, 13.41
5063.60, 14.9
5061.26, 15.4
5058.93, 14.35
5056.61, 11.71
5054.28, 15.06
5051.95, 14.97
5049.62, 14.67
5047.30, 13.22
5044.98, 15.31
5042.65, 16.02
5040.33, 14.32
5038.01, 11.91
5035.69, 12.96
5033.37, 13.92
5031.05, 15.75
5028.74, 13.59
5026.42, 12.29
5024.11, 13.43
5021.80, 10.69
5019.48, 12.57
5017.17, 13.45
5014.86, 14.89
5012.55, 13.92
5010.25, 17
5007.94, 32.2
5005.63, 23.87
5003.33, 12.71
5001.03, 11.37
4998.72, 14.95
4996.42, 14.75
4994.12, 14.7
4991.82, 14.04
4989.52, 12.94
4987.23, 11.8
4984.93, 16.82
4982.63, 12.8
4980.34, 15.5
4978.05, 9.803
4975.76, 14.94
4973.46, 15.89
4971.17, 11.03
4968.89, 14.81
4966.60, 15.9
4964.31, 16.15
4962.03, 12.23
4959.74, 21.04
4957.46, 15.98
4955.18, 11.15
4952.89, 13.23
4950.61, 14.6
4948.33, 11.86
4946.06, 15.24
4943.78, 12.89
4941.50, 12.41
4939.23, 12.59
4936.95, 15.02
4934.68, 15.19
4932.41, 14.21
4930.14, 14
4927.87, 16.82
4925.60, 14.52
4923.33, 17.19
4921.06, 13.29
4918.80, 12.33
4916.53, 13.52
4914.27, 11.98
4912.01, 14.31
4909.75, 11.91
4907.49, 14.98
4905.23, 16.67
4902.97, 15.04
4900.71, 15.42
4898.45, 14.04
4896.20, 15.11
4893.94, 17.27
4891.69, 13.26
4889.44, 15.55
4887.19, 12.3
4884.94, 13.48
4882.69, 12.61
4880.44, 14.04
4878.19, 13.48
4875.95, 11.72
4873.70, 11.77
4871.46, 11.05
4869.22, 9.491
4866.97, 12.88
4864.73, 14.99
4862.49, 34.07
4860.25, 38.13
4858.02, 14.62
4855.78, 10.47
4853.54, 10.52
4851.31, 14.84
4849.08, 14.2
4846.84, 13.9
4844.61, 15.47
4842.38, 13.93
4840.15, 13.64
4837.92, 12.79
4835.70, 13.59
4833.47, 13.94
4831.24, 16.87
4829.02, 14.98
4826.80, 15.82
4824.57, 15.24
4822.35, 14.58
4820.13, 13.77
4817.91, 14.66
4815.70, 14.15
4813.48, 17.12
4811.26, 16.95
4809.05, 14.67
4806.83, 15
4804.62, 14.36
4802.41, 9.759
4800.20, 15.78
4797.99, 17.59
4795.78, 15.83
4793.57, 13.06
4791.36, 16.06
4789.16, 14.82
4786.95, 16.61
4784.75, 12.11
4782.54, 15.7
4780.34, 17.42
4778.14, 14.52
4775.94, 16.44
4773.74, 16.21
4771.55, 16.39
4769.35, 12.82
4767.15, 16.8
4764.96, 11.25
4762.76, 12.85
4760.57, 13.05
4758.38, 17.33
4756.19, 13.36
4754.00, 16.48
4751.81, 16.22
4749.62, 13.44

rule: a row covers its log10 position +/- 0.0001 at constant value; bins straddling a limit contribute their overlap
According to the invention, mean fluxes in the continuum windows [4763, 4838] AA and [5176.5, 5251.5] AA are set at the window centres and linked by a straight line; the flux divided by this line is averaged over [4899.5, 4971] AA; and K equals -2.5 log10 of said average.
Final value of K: 0.02 mag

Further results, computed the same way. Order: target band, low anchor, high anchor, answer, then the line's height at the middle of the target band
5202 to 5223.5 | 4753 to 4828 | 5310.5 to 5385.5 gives 0.01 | 14.2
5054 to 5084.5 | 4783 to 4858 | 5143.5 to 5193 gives 0.02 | 14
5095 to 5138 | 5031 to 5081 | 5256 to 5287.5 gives -0.02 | 13.9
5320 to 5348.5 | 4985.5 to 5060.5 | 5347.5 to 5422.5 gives -0.03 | 13.7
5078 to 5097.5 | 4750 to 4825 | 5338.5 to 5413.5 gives 0.05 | 14.3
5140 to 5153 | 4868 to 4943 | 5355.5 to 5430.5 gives -0.06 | 13.6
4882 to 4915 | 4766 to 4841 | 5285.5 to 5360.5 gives 0.04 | 14.8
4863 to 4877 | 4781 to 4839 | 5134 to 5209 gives 0.14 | 14.7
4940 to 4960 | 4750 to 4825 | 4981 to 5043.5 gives 0.07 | 14.8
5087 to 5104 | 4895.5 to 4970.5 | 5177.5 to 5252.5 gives 0.02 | 14.1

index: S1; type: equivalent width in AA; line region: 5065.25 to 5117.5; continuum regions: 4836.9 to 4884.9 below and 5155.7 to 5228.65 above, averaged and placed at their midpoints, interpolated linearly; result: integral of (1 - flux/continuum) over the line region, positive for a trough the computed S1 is 2.1 AA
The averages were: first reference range 15.1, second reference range 14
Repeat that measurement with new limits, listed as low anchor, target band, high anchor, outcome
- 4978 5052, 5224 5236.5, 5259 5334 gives 0.3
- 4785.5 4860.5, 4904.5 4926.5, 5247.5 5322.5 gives 1.1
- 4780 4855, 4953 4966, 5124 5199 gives -0.7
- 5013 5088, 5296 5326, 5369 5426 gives -2.0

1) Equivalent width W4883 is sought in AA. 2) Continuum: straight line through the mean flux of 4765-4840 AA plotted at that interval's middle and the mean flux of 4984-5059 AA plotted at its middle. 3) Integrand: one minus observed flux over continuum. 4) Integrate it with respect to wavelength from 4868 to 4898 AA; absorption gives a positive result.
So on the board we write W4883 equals 3.4 AA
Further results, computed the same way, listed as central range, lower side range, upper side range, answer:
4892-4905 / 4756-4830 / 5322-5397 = -0.5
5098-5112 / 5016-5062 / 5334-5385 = -0.6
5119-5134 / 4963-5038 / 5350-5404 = 0.0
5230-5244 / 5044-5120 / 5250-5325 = 0.0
